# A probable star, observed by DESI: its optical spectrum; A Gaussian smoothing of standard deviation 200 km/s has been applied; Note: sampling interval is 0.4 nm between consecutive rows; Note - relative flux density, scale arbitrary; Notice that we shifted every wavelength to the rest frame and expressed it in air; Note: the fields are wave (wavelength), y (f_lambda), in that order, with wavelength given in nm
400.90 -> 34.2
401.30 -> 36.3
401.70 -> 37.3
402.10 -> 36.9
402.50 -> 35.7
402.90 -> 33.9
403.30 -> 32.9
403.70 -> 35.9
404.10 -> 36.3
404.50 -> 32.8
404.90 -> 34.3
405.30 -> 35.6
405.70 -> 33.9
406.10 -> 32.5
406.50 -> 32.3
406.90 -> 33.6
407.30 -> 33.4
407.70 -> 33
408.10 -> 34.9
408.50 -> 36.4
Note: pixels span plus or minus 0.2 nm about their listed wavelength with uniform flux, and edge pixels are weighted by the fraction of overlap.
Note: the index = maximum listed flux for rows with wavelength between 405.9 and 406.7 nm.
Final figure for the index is 32.5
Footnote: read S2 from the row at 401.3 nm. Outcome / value 36.3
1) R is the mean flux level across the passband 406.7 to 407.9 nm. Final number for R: 33.3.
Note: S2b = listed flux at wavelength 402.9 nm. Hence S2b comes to 33.9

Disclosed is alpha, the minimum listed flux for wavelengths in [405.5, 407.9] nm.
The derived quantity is 32.3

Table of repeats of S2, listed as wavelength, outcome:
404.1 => 36.3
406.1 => 32.5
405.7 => 33.9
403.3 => 32.9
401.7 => 37.3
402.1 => 36.9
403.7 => 35.9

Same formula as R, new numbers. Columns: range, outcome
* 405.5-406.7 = 32.9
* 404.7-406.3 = 34.1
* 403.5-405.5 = 35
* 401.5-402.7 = 36.6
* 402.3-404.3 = 34.9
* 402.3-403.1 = 34.8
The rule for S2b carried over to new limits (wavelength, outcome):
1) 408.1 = 34.9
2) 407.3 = 33.4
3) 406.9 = 33.6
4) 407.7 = 33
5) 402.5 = 35.7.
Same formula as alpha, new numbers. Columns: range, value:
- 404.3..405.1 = 32.8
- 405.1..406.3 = 32.5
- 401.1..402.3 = 36.3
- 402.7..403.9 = 32.9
